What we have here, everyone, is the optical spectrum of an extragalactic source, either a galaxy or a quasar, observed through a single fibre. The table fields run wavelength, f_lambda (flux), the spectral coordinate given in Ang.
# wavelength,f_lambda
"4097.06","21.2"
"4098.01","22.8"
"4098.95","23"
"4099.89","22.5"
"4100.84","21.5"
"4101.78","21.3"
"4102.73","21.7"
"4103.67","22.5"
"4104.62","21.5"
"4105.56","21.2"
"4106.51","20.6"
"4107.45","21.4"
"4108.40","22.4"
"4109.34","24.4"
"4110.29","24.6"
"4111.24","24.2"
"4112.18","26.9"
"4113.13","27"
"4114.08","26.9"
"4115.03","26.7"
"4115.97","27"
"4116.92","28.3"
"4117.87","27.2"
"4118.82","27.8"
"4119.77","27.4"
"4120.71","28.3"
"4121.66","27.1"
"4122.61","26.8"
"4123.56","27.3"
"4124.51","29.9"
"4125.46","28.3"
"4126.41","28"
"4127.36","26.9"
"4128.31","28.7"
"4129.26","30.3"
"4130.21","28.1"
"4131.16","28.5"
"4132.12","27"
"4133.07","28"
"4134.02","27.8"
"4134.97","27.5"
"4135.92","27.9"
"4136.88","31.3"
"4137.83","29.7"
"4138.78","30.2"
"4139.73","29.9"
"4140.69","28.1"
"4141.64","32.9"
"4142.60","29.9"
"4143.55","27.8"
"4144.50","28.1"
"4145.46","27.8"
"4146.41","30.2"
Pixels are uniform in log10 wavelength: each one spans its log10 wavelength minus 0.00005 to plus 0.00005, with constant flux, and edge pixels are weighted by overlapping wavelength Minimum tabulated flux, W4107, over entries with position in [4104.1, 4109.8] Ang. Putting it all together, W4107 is 20.6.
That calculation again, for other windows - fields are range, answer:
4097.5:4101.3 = 21.5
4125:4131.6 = 26.9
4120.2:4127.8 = 26.8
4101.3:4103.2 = 21.3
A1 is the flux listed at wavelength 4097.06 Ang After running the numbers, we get 21.2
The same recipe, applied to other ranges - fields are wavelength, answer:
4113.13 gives 27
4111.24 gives 24.2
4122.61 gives 26.8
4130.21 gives 28.1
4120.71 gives 28.3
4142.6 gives 29.9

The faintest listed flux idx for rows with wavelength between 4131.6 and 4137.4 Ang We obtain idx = 27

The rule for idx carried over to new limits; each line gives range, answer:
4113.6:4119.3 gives 26.7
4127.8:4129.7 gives 28.7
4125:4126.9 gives 28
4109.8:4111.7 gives 24.2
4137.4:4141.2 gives 28.1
